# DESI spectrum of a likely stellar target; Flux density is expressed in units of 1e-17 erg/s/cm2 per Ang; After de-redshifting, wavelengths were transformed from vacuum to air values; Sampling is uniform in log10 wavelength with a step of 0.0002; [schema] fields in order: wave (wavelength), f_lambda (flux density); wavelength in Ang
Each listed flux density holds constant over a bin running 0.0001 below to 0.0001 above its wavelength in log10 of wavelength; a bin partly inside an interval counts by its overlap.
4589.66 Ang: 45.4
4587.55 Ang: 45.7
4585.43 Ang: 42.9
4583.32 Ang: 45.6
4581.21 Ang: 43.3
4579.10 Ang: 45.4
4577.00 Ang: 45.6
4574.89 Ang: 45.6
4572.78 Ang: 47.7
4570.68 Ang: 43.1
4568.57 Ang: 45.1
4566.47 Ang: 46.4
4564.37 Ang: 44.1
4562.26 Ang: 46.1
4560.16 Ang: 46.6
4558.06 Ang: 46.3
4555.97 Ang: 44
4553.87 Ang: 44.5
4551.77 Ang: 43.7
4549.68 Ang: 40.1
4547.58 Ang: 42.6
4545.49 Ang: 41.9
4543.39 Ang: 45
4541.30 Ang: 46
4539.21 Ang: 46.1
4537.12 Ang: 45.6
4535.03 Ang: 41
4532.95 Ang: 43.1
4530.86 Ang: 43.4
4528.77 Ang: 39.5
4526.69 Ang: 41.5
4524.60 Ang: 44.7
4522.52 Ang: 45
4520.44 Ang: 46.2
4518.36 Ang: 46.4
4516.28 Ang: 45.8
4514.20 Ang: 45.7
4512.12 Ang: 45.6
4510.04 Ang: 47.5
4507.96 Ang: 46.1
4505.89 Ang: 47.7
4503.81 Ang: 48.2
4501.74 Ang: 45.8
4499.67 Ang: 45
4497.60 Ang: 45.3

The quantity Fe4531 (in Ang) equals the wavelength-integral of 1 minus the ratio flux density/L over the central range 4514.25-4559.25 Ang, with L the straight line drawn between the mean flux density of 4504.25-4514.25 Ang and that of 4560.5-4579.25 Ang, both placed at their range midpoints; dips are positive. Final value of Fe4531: 2.1 Ang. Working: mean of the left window 46.7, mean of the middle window 44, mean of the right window 45.5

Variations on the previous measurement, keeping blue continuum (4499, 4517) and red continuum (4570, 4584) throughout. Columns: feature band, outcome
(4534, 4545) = 0.3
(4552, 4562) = 0.1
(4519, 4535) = 1.0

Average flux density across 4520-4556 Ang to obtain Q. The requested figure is 43.5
